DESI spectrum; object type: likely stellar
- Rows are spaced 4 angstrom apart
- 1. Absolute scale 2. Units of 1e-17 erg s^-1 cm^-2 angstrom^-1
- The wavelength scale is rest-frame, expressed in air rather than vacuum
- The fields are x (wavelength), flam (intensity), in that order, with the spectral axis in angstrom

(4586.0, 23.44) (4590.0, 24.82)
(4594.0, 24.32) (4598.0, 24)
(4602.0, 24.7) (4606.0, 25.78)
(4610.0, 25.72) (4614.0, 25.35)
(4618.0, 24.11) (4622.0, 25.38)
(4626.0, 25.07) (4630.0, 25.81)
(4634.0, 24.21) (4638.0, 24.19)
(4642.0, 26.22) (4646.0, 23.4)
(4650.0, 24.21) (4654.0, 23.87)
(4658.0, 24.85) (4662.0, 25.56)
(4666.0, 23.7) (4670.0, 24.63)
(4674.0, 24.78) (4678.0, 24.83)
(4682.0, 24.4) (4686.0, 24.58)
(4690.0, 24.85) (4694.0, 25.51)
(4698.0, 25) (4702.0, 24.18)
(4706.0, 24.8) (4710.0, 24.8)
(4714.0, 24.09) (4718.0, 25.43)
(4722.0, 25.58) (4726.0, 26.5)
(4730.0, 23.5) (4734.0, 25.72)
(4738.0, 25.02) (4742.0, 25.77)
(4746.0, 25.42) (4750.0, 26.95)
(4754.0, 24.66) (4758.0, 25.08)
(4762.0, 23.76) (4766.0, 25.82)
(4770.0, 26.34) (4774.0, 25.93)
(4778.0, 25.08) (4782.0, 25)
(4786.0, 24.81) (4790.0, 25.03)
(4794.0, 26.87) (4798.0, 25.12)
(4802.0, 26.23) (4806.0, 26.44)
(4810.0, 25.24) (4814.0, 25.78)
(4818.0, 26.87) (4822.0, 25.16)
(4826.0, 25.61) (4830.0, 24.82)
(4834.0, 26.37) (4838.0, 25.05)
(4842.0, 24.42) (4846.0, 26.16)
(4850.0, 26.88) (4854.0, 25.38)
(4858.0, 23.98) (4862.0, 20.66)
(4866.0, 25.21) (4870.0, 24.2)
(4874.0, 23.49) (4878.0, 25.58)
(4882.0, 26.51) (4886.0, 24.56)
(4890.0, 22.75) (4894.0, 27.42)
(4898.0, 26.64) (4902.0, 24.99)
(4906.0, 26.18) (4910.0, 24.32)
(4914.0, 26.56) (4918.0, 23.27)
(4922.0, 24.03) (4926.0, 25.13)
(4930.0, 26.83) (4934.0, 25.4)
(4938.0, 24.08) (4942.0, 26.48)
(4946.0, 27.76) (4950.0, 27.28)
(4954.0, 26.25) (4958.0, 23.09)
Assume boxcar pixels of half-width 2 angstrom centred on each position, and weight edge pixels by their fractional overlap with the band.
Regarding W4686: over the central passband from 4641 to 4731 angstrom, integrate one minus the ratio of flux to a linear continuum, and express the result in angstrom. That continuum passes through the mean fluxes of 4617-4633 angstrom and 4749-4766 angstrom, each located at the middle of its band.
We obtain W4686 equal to 1.2 angstrom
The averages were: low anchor 25.1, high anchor 25.1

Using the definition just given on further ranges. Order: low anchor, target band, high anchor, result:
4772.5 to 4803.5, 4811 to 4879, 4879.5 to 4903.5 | 1.2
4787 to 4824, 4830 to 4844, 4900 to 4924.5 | 0.2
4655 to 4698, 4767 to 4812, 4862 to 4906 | -1.4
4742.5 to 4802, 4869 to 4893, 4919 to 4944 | 0.6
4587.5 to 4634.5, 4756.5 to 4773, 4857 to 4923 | -0.3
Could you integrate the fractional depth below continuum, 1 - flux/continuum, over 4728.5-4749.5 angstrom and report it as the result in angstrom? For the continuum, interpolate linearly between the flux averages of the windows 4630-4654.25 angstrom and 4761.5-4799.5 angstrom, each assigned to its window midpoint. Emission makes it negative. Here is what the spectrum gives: -0.1 angstrom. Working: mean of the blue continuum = 24.5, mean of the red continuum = 25.4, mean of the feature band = 25.3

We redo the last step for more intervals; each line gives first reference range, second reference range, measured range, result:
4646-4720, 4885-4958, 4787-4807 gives -0.65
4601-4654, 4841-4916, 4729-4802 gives -1.14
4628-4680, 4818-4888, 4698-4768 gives -0.96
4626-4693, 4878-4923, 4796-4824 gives -0.91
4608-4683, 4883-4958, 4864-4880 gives 0.47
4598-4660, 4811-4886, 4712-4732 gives -0.06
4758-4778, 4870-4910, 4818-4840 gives -0.19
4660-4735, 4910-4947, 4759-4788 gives -0.25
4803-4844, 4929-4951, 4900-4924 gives 1.09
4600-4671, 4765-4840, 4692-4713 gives 0.28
